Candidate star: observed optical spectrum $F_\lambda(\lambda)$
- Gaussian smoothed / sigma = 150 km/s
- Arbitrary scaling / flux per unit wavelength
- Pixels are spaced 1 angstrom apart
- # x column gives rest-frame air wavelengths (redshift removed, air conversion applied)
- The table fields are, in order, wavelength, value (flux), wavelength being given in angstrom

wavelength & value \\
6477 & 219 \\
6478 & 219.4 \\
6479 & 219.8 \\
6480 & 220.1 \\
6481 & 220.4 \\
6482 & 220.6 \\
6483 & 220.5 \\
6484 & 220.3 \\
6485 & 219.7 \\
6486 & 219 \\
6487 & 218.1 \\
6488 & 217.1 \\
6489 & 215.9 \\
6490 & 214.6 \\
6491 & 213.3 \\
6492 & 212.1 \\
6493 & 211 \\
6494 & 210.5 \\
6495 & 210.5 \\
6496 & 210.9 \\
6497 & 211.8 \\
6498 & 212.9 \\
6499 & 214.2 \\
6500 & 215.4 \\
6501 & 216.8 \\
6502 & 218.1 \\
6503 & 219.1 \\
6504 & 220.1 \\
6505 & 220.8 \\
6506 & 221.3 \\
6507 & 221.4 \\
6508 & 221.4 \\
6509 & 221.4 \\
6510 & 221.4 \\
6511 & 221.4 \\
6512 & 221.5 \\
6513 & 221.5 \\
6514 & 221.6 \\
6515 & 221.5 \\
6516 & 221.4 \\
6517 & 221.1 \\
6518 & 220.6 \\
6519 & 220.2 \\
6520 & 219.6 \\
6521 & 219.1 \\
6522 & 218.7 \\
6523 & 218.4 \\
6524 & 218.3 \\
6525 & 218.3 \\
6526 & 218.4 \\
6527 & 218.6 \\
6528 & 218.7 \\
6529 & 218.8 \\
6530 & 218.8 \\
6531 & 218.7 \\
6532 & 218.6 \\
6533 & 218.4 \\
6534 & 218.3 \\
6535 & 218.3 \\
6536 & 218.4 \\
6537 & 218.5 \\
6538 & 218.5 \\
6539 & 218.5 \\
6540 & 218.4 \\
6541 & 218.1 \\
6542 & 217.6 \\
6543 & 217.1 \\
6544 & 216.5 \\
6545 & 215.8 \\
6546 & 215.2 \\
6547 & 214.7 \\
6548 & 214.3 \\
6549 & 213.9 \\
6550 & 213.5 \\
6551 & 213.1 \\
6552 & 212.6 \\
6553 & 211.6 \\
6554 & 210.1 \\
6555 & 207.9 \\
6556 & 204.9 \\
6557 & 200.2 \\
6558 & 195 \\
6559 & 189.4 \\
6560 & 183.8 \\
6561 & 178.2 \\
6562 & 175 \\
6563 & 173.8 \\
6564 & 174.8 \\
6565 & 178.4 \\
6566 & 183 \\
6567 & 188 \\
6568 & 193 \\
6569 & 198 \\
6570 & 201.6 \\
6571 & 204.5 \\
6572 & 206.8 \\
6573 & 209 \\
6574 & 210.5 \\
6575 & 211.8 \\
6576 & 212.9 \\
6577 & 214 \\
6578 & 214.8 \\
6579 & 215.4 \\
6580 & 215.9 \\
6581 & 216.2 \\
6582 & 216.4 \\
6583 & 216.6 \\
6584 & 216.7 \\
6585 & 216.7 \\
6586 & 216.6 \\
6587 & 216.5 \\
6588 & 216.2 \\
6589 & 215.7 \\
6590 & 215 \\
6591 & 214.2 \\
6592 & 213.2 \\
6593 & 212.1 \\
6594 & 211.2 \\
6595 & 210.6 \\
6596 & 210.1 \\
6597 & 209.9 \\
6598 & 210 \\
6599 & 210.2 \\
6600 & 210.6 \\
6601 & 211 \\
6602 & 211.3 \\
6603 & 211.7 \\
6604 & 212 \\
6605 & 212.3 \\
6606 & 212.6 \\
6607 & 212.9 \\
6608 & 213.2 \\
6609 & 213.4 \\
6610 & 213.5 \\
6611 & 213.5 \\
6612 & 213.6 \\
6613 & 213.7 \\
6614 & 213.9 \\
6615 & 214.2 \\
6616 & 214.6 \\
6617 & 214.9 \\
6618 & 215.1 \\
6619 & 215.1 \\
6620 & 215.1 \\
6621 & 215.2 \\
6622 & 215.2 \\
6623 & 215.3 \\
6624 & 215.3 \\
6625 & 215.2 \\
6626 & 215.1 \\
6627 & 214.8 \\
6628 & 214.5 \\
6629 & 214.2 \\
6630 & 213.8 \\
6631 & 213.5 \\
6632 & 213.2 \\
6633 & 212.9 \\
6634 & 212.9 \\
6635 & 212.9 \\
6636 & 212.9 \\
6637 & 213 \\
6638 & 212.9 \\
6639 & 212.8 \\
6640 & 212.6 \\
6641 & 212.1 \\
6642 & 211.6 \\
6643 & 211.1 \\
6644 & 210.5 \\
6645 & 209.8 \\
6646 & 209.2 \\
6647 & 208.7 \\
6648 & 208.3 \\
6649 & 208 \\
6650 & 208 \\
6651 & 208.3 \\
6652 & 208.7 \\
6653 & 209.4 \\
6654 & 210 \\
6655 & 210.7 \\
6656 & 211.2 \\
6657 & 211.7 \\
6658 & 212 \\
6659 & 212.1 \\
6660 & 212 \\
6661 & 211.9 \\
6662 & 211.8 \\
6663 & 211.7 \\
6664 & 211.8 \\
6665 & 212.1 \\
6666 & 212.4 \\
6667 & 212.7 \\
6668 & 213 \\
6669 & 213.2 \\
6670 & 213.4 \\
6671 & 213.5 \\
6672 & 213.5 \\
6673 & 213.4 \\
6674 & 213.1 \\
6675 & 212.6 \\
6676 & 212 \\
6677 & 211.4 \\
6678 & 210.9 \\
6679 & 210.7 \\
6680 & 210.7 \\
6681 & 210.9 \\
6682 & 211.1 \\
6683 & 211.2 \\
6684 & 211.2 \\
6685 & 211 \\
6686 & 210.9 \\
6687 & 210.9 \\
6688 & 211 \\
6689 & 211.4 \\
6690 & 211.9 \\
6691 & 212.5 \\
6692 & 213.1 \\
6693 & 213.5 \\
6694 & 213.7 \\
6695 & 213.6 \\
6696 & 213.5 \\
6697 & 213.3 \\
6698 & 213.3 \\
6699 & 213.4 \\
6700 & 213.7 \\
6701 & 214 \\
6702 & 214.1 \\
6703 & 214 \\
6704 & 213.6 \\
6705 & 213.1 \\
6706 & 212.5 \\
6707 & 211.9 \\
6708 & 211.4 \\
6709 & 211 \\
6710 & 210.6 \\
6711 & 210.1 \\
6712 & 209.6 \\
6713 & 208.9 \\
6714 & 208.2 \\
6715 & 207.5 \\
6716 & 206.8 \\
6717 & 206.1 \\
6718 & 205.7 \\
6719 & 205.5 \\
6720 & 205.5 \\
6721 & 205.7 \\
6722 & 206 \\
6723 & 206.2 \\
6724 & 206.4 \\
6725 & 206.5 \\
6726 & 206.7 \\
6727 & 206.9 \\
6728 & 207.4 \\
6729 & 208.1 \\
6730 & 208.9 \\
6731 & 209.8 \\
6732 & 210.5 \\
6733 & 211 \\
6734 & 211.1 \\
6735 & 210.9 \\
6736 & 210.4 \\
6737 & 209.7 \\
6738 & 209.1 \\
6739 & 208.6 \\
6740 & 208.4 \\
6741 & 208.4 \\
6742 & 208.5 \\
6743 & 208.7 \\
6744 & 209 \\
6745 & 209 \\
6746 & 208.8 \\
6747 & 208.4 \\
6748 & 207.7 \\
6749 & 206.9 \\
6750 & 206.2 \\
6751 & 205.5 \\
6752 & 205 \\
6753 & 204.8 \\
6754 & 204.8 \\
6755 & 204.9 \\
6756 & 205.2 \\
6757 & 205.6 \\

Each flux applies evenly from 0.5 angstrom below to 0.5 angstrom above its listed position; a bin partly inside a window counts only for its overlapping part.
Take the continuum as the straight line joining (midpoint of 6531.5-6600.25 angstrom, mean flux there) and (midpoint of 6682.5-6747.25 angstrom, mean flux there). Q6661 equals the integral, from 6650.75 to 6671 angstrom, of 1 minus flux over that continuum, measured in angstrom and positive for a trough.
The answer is -0.2 angstrom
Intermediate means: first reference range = 208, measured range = 212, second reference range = 210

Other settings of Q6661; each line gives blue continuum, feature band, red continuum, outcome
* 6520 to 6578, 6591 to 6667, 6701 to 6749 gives -1.31 angstrom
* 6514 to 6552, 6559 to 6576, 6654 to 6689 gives 1.88 angstrom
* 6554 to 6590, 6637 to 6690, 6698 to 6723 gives -0.97 angstrom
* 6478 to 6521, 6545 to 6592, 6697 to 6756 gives 2.18 angstrom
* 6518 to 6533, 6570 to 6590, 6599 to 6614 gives 0.09 angstrom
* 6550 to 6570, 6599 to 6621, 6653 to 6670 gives -1.14 angstrom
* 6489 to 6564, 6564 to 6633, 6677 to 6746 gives 0.38 angstrom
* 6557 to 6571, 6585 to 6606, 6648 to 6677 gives -1.94 angstrom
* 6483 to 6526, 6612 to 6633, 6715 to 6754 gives -0.18 angstrom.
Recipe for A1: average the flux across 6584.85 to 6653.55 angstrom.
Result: 213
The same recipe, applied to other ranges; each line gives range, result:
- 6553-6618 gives 207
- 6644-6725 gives 211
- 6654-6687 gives 212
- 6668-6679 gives 213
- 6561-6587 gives 203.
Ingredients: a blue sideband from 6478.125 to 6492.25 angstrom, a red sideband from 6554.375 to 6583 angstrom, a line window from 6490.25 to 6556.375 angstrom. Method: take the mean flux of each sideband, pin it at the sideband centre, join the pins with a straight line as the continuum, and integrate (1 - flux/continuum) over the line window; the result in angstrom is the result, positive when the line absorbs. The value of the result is -2.4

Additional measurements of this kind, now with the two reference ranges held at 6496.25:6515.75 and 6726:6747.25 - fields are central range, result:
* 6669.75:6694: -0.1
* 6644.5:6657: 0.2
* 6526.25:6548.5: 0.0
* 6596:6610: 0.2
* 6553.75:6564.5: 1.3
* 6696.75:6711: -0.2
